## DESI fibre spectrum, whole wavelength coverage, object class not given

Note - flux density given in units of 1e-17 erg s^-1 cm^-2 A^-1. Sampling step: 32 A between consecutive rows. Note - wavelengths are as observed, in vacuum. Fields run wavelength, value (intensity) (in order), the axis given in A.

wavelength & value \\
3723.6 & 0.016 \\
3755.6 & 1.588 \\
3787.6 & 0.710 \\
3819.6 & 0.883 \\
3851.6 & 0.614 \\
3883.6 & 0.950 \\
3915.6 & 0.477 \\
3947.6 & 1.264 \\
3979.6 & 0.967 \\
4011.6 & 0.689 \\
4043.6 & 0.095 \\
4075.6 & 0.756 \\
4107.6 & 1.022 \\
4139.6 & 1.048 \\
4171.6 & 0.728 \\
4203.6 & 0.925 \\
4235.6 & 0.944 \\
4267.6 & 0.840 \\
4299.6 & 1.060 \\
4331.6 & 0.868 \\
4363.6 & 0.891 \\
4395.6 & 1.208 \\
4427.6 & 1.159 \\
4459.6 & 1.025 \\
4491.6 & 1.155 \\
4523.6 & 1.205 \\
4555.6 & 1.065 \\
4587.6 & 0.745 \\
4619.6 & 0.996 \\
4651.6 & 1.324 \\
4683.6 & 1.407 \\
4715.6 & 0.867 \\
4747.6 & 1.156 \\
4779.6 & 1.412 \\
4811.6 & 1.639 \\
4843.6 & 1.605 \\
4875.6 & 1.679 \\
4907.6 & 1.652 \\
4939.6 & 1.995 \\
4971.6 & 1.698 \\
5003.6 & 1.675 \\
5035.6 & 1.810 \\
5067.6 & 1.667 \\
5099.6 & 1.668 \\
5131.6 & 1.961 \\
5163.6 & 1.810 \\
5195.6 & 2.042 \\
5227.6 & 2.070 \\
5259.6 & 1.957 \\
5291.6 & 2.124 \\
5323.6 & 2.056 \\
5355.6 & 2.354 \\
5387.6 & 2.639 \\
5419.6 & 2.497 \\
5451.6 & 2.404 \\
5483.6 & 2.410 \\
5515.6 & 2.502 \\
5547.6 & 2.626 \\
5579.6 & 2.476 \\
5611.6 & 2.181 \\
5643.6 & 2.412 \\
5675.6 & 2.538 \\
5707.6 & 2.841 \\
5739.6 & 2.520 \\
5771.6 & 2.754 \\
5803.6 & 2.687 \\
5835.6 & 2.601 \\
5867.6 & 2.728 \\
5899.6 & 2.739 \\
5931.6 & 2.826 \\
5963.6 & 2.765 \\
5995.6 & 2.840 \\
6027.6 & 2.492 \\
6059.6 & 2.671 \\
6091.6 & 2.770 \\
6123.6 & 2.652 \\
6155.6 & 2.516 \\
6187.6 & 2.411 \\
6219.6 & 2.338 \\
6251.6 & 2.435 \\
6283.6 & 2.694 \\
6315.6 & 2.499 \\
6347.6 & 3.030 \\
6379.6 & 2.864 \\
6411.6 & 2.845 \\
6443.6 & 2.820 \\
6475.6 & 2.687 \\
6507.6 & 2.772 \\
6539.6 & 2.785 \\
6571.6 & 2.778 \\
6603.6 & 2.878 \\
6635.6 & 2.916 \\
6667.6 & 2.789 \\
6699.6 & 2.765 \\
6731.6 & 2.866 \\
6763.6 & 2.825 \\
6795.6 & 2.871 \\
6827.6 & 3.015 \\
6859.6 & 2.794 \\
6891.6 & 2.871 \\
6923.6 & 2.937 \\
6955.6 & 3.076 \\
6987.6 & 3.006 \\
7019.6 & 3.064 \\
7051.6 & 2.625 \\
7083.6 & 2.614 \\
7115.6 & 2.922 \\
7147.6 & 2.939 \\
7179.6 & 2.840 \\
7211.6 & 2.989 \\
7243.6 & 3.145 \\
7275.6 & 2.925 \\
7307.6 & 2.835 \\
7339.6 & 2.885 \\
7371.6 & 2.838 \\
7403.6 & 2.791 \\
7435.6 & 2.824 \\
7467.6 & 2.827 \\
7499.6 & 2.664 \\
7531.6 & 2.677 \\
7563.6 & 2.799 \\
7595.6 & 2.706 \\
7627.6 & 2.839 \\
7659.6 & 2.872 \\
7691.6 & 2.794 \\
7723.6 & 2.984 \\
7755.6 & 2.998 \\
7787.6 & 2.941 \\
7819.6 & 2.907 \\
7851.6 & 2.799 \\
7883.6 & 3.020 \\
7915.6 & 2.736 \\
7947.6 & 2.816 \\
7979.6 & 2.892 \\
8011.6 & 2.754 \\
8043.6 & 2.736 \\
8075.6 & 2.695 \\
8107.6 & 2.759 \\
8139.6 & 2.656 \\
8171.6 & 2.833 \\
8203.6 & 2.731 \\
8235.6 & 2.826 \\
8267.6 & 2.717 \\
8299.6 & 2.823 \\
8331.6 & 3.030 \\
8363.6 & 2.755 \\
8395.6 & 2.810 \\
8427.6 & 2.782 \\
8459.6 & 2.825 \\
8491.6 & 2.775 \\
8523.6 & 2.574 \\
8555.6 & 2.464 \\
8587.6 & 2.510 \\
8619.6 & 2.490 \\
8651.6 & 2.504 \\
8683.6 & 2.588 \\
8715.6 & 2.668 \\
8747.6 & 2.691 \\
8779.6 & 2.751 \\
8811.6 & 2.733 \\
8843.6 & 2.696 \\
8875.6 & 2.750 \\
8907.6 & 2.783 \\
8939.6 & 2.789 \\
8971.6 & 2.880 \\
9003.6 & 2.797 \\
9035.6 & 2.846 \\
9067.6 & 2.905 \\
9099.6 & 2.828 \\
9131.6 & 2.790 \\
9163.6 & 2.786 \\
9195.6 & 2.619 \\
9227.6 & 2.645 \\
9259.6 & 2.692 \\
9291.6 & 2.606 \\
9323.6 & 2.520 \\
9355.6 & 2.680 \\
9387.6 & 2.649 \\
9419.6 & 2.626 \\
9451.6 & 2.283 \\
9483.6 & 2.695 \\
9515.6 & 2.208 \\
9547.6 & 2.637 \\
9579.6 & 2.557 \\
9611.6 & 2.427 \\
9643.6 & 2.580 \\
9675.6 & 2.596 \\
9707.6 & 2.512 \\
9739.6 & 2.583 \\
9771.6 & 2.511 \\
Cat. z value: 0.199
